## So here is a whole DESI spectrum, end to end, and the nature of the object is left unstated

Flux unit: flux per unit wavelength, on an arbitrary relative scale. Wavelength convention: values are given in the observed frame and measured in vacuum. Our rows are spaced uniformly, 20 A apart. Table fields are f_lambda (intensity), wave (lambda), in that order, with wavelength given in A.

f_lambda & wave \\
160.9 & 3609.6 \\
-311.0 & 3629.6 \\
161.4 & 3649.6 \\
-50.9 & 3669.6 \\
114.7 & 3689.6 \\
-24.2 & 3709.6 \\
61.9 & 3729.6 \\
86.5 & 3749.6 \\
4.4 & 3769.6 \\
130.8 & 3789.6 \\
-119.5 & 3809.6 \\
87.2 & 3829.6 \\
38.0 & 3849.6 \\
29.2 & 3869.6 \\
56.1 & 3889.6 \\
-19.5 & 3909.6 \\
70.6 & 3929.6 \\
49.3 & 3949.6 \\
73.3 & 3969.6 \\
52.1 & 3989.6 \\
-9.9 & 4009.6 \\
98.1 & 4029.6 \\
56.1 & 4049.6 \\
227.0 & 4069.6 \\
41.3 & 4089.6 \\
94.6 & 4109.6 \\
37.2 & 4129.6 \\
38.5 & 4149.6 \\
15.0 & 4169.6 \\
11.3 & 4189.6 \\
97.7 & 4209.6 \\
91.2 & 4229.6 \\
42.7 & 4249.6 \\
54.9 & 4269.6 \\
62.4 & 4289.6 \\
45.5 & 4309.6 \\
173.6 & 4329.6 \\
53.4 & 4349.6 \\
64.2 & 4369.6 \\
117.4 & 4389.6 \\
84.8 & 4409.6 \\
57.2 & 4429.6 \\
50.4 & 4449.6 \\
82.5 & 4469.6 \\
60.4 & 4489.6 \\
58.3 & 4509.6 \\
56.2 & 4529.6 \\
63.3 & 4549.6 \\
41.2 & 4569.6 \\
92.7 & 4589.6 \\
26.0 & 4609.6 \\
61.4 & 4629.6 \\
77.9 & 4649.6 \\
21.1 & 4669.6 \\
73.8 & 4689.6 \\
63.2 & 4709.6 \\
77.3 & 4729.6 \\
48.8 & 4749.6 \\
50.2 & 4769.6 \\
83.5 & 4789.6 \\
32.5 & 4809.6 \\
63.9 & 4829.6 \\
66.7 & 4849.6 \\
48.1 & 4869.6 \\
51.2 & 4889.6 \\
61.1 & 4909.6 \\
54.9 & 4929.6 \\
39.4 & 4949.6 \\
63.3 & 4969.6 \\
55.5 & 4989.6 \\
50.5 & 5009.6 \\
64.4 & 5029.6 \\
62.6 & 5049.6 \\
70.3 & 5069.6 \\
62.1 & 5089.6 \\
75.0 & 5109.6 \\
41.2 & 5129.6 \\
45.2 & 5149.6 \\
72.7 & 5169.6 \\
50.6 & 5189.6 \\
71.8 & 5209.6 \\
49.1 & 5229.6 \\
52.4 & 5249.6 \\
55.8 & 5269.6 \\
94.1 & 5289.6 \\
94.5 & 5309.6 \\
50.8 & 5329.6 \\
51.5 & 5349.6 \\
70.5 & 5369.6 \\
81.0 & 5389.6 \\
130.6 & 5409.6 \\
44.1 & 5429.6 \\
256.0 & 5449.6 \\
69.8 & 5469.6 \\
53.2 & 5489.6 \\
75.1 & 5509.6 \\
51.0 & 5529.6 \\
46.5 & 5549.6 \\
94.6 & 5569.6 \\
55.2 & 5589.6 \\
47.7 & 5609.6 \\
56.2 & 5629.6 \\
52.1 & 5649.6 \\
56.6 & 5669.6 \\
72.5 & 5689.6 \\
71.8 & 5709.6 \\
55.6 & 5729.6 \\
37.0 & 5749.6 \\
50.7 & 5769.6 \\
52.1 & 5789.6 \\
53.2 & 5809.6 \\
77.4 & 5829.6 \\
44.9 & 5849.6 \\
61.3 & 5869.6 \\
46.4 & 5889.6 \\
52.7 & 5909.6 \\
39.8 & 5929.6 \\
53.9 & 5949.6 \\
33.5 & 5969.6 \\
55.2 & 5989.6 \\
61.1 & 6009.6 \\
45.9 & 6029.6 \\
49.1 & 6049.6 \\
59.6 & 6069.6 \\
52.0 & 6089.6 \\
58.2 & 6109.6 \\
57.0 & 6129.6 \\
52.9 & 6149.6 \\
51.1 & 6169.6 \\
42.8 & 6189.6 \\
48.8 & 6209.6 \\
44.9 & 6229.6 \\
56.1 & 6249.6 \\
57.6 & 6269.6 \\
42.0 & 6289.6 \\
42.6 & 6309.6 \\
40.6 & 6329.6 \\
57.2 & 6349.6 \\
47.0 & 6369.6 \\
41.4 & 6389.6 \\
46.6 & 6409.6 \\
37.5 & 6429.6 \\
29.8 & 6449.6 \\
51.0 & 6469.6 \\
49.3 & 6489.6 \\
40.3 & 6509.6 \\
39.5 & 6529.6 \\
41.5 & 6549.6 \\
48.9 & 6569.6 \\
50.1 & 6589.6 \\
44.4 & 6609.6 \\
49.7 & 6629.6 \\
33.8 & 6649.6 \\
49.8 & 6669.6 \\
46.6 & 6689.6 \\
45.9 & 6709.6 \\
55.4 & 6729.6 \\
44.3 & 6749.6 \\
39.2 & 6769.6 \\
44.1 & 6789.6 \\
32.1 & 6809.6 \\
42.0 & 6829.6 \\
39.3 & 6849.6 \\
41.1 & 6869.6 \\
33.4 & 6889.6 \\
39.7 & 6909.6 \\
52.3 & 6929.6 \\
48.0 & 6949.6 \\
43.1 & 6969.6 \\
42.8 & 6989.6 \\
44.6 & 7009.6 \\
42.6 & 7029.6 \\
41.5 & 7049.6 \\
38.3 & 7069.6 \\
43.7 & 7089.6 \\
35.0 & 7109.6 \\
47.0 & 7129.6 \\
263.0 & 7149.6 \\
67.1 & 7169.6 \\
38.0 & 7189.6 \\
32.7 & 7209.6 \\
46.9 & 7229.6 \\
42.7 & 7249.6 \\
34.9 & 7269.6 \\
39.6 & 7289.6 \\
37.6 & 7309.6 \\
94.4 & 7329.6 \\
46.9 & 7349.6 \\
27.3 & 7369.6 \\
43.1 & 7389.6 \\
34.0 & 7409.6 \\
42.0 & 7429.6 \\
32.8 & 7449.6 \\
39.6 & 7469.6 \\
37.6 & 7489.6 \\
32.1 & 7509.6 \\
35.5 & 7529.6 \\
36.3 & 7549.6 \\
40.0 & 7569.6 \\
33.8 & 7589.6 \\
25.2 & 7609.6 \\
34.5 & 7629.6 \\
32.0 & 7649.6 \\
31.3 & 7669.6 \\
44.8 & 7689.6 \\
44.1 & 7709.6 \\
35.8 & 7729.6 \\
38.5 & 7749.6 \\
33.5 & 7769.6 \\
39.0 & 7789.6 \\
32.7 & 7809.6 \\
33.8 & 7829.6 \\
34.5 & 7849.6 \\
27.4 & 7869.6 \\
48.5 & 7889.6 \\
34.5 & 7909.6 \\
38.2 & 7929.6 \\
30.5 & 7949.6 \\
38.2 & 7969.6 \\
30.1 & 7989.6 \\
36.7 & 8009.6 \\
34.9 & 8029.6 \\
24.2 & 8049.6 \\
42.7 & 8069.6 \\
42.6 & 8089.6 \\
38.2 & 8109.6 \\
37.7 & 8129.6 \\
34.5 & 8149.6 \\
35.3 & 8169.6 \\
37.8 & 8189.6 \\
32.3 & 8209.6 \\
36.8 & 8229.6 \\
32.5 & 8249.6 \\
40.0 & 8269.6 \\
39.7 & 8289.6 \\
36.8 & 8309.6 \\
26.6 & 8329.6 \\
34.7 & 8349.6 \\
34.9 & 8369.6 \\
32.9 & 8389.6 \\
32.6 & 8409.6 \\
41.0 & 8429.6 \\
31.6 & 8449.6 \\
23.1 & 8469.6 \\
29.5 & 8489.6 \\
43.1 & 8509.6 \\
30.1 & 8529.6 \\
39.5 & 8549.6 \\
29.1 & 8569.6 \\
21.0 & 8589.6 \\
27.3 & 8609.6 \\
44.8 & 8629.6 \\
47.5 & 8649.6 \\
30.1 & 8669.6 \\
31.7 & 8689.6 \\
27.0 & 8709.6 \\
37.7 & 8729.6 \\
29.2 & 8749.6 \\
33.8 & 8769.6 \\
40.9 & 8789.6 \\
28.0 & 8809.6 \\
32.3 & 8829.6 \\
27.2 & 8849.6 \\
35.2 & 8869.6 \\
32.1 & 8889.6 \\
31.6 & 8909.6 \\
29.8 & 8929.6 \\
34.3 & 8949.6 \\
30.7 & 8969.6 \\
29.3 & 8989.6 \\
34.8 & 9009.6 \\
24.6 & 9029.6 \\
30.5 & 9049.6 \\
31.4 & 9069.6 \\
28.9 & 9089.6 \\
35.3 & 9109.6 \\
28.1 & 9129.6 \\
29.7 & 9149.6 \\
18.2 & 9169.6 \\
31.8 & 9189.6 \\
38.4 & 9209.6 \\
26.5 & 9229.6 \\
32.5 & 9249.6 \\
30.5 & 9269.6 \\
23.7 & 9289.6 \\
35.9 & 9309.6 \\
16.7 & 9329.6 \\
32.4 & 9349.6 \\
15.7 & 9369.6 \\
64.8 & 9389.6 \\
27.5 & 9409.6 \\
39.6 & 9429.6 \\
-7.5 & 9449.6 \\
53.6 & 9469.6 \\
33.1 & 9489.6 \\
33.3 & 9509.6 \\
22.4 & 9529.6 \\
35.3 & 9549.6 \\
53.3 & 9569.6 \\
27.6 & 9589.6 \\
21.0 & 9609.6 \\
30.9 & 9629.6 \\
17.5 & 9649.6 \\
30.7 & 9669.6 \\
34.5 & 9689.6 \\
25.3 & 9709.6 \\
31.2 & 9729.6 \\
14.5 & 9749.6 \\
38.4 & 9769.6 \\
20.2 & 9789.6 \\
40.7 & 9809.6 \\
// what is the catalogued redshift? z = 0.090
